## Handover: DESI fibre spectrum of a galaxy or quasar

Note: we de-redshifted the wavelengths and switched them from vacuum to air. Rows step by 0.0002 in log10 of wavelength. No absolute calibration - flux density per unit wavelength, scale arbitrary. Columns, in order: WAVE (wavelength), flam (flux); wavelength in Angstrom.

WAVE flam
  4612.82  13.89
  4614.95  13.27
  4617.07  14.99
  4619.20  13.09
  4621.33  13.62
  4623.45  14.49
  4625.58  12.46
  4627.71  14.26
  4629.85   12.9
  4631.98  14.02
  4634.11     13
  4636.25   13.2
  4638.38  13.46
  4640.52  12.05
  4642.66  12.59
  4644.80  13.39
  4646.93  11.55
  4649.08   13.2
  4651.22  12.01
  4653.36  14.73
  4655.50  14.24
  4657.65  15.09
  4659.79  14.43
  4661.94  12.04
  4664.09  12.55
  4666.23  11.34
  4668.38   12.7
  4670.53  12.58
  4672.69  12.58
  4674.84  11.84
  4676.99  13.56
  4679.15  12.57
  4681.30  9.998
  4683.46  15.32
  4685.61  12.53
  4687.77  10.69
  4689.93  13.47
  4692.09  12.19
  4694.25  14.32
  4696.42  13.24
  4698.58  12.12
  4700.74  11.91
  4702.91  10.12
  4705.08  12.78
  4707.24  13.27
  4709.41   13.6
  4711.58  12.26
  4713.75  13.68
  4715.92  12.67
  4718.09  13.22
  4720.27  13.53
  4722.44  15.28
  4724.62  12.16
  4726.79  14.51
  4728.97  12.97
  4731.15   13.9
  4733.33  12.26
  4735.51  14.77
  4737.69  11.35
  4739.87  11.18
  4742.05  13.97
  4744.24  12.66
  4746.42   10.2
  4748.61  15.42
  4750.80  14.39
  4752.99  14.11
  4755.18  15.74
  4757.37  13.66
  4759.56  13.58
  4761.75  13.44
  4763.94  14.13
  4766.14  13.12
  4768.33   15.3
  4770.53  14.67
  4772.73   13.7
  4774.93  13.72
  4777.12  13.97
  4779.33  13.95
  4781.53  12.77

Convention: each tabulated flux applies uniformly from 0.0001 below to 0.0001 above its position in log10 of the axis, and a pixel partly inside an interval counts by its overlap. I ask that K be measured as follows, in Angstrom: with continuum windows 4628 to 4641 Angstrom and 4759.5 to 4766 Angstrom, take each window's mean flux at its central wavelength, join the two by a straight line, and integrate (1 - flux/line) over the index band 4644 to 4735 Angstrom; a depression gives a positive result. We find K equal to 3.2 Angstrom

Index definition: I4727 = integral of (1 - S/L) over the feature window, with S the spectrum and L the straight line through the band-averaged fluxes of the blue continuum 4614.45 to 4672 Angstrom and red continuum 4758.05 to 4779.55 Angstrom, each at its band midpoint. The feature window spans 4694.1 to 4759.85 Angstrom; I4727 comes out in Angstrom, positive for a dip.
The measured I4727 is 2.6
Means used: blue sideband 13.2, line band 13.2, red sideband 14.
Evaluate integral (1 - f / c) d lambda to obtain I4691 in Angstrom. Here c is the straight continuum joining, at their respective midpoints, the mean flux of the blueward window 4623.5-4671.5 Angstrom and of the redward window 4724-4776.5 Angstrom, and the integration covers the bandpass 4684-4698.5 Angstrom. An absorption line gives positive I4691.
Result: 0.6 Angstrom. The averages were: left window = 13.1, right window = 13.6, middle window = 12.8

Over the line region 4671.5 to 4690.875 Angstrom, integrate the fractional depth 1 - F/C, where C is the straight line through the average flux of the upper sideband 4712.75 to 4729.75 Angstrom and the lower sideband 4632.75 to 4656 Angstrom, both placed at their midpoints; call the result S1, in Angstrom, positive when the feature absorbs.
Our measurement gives 1.1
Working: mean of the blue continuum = 13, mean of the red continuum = 13.5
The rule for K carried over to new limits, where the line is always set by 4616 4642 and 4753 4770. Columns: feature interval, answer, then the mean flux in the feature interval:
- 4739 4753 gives 1.0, 13.1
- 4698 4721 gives 2.0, 12.6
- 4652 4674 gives 0.7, 13.2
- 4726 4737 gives 0.3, 13.6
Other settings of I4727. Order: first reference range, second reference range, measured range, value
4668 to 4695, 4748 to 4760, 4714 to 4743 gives 1.3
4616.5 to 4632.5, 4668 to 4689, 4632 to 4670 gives 0.0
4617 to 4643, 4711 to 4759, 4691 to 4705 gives 1.1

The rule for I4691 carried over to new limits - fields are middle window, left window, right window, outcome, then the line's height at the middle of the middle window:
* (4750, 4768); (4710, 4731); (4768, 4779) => -0.15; 14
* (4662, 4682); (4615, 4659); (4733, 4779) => 1.86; 13.5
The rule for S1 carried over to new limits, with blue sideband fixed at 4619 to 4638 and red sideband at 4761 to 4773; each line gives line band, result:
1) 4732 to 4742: 1.0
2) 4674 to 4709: 3.1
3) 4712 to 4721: 0.4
